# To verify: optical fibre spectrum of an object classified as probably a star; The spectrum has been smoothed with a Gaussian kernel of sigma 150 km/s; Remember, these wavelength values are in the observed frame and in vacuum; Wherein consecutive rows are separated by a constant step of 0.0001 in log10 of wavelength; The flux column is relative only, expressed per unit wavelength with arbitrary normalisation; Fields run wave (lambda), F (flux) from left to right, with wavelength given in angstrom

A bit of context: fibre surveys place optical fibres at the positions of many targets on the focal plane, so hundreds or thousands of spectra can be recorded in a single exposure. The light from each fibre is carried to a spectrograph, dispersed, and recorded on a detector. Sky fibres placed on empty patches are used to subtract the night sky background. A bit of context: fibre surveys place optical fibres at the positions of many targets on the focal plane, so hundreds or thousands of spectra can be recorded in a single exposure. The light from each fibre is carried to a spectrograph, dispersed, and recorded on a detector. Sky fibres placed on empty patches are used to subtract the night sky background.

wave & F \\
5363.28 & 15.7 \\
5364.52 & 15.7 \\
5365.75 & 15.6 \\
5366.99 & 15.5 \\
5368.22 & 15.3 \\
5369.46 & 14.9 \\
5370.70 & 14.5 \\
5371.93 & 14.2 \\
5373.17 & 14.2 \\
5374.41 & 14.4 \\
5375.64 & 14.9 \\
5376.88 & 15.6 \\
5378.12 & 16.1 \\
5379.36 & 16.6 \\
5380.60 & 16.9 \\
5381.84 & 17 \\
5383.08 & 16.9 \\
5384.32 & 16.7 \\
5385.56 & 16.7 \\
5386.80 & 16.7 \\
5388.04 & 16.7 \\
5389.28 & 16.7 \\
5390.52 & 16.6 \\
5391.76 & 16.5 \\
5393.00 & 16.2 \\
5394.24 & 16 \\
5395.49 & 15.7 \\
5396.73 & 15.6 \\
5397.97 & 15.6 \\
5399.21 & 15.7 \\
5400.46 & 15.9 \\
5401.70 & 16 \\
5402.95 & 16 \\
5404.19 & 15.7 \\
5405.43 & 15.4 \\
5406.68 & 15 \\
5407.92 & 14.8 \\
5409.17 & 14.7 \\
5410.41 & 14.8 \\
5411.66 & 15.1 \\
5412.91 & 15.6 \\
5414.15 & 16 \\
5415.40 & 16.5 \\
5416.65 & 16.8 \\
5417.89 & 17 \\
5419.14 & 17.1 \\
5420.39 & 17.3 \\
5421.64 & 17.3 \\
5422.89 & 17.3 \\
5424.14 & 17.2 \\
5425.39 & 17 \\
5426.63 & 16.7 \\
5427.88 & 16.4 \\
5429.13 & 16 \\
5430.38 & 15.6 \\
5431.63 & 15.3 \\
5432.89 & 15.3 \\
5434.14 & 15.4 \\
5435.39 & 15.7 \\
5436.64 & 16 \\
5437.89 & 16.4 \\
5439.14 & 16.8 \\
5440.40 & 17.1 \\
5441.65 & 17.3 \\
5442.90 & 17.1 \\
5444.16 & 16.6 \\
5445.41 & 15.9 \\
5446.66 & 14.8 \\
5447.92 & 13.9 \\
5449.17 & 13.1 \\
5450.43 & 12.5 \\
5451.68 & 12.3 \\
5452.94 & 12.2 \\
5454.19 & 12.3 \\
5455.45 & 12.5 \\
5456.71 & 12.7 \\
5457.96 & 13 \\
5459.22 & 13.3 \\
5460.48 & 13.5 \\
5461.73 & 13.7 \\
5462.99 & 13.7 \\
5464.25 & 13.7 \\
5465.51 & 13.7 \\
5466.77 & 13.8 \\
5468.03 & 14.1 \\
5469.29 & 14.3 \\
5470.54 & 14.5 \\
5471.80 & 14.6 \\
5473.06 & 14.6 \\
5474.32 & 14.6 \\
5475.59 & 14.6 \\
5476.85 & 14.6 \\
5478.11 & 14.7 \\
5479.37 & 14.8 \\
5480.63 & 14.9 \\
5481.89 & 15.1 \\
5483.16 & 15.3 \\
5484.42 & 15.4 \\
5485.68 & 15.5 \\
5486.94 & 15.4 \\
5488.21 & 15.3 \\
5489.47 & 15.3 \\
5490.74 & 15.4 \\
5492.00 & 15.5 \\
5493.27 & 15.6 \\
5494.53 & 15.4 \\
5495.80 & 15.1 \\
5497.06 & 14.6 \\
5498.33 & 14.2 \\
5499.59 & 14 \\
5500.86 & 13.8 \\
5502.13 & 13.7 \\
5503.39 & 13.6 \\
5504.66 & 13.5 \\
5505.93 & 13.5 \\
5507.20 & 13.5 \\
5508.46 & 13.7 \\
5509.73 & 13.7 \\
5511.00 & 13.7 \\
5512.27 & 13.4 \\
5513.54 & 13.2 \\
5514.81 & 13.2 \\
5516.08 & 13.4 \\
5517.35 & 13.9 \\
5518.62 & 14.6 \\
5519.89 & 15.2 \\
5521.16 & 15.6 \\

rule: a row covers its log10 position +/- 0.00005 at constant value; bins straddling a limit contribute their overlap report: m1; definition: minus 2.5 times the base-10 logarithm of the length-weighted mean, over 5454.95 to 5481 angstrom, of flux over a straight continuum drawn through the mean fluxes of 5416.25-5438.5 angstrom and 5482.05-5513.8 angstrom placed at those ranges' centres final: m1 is 0.096 mag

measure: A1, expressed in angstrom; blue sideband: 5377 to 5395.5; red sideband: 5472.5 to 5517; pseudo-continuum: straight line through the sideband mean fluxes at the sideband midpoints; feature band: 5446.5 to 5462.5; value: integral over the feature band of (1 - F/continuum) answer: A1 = 2.31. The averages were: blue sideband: 16.5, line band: 13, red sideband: 14.4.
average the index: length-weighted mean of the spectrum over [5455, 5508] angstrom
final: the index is 14.4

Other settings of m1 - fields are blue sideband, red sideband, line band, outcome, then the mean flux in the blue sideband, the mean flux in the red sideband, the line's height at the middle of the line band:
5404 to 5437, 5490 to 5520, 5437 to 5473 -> 0.07 mag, 16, 14.1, 15.3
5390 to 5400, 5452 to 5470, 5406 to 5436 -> -0.08 mag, 16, 13.3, 14.9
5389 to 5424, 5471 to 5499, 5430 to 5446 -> -0.04 mag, 16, 15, 15.6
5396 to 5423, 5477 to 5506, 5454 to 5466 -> 0.15 mag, 15.9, 14.8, 15.2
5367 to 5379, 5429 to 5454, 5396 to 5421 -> -0.05 mag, 15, 15.2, 15.1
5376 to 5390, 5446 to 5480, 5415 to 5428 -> -0.12 mag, 16.6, 13.7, 15.2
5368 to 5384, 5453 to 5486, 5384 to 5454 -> -0.07 mag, 15.5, 14.1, 14.9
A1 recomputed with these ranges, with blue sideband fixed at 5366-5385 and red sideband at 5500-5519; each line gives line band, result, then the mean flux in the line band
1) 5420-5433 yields -1.48 angstrom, 16.5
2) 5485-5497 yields -1.27 angstrom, 15.4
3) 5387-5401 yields -0.75 angstrom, 16.1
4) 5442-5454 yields 0.21 angstrom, 14.3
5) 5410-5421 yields -0.94 angstrom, 16.3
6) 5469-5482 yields -0.50 angstrom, 14.7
